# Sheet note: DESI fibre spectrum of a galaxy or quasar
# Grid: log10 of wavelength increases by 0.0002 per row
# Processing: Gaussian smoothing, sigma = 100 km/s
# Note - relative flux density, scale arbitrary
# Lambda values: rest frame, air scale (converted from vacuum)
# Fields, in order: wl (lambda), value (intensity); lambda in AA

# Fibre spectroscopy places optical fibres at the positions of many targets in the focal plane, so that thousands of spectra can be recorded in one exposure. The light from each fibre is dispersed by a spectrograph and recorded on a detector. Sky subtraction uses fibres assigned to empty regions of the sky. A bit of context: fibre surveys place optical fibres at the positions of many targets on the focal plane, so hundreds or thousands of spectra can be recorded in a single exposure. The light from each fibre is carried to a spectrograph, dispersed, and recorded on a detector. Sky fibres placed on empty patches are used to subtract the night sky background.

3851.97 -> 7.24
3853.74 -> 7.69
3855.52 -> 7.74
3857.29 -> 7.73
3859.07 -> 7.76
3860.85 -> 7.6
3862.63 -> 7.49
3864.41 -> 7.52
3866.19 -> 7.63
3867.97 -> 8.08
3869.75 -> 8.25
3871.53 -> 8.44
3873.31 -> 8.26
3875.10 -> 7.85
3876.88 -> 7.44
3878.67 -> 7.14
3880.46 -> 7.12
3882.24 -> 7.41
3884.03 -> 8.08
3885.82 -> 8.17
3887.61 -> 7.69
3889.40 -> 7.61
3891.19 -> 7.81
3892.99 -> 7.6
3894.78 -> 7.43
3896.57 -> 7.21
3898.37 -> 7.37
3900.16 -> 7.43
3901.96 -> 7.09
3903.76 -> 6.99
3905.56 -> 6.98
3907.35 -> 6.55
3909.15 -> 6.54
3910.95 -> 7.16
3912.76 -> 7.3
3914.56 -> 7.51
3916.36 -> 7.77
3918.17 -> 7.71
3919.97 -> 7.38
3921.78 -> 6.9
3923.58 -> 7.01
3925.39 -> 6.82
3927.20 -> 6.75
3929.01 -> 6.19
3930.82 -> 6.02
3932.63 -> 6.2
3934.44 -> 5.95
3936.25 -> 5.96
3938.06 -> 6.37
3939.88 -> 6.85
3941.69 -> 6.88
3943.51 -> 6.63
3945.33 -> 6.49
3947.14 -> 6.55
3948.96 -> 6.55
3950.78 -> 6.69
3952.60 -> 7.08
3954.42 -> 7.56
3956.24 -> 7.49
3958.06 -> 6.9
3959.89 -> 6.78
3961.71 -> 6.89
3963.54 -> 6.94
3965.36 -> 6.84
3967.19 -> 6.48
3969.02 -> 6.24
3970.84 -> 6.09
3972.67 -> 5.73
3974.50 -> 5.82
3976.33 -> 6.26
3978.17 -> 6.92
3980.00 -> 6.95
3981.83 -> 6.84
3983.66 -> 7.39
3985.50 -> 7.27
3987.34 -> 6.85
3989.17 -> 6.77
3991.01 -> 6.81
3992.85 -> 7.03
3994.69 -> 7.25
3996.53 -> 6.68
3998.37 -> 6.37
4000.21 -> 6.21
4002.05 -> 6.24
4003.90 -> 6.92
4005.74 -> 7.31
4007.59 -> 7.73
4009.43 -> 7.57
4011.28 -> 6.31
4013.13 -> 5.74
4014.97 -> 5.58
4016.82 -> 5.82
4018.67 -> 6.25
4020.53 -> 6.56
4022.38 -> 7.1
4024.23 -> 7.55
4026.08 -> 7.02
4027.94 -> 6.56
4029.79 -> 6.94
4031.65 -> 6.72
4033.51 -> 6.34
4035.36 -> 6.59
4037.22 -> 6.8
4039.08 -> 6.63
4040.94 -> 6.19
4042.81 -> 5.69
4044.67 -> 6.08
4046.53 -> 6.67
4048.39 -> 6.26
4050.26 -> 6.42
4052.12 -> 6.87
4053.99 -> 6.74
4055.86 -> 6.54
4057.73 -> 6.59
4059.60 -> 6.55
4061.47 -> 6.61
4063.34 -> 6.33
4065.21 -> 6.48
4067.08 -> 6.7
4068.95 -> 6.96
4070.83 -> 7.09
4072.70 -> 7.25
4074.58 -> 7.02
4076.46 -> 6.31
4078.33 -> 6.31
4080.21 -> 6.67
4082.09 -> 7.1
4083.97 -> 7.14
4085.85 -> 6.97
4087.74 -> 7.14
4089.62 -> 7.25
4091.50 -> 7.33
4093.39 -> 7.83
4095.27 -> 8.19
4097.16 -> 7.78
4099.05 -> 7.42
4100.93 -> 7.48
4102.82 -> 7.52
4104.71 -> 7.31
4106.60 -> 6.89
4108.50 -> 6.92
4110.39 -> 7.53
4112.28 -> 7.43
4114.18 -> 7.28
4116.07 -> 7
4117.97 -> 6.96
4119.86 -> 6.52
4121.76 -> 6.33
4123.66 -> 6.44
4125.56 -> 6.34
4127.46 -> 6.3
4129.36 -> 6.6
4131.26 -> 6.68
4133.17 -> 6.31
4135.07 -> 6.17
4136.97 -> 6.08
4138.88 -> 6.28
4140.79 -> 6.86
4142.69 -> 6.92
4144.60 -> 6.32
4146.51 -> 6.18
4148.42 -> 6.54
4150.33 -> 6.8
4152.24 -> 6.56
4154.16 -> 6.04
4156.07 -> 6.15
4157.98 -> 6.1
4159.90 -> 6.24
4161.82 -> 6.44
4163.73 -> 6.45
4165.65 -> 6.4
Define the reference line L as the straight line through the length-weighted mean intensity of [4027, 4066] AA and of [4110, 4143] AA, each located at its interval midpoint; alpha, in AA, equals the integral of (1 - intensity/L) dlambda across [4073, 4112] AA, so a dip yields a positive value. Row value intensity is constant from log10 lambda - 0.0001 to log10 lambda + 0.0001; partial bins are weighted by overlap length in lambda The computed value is -3.7 AA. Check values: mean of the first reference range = 6.5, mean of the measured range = 7.21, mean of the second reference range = 6.65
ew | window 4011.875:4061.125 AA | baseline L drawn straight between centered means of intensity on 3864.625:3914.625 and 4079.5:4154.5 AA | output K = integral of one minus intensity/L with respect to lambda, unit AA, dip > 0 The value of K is 4.3 AA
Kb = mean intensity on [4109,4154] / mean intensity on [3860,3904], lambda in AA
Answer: 0.87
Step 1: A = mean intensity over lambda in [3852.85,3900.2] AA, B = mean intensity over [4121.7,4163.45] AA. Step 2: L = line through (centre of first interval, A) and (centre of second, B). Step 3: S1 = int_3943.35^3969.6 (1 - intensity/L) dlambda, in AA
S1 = 1.74 AA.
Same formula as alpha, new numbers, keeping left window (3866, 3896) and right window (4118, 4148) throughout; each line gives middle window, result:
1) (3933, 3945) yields 1.65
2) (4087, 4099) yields -1.68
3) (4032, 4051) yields 1.50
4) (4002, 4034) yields 1.58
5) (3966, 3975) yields 1.47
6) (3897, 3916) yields 1.28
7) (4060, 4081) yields 0.22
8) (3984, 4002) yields 0.96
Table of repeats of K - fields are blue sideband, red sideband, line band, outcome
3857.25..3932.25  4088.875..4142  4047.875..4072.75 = 1.45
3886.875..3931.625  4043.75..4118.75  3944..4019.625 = 4.17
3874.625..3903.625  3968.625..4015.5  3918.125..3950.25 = 2.46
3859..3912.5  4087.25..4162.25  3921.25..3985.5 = 5.96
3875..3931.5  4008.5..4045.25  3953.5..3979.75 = 0.85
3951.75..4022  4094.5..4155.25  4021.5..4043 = 0.07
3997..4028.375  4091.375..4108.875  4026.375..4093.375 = 3.75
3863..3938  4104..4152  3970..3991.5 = 1.26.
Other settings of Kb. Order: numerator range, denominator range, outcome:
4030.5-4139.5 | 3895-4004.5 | 1.00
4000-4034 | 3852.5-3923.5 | 0.89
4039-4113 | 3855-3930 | 0.93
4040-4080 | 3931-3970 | 0.98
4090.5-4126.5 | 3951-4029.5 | 1.07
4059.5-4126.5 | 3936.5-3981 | 1.05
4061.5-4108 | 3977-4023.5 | 1.05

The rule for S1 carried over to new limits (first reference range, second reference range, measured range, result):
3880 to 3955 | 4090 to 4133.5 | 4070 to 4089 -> 0.4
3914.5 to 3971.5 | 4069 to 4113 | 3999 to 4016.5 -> 0.9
